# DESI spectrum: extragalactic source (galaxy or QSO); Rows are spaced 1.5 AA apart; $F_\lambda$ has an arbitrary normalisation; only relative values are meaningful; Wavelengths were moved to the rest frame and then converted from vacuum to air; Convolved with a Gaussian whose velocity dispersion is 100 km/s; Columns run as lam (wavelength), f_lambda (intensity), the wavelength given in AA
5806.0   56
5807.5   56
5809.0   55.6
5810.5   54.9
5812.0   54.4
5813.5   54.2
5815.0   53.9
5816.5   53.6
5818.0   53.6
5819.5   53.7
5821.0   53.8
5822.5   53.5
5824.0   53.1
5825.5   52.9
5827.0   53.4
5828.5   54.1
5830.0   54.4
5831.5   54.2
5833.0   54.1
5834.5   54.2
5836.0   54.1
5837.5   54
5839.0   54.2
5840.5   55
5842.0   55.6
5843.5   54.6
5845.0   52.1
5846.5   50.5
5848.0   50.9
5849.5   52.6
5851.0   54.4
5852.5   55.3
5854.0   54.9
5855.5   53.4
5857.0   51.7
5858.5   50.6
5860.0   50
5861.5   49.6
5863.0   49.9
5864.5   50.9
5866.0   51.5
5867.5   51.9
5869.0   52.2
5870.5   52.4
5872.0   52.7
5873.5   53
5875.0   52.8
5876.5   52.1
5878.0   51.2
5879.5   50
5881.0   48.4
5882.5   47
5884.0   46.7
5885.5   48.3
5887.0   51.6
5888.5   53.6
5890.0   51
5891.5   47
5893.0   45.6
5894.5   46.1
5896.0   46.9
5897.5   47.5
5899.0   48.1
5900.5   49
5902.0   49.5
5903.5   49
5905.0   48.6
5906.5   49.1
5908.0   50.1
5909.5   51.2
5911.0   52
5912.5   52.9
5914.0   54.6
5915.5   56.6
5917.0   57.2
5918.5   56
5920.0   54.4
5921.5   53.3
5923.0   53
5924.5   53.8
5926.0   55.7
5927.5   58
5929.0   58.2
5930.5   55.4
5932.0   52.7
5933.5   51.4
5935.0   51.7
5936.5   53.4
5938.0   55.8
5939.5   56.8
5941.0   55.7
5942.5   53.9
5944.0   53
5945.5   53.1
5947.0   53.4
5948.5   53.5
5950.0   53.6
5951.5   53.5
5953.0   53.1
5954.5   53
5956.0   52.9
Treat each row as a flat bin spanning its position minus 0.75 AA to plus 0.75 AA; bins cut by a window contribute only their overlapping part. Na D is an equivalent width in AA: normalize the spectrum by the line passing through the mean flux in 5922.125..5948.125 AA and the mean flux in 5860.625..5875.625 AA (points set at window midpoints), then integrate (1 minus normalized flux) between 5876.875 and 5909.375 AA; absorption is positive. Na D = 2.36 AA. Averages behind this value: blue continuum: 51.7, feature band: 48.9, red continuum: 54.4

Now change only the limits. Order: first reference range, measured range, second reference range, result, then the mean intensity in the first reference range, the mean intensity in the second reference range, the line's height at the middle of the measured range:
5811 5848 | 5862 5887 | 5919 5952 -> 1.5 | 53.7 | 54.3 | 54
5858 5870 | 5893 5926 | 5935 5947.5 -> 1.0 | 50.9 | 54.2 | 52.9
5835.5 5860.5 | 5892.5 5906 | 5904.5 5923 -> 1.3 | 53.2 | 53.1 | 53.1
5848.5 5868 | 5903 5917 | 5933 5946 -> 0.4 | 52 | 53.9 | 53.2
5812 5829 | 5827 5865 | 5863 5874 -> -0.2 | 53.6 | 51.9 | 52.7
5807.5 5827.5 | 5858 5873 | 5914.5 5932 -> 0.9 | 54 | 55.5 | 54.7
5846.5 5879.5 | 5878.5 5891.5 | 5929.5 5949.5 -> 0.8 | 52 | 53.9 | 52.5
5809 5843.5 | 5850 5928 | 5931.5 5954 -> 3.6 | 54.1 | 53.6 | 53.8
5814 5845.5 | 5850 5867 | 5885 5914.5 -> 0.0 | 53.9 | 49.6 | 52.1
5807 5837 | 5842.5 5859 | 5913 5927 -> 0.4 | 54.1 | 55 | 54.3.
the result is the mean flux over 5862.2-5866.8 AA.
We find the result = 50.8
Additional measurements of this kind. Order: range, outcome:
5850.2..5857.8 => 53.9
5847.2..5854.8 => 53.6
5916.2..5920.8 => 55.8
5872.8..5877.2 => 52.6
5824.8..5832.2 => 53.8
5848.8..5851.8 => 53.5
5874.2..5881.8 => 50.9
